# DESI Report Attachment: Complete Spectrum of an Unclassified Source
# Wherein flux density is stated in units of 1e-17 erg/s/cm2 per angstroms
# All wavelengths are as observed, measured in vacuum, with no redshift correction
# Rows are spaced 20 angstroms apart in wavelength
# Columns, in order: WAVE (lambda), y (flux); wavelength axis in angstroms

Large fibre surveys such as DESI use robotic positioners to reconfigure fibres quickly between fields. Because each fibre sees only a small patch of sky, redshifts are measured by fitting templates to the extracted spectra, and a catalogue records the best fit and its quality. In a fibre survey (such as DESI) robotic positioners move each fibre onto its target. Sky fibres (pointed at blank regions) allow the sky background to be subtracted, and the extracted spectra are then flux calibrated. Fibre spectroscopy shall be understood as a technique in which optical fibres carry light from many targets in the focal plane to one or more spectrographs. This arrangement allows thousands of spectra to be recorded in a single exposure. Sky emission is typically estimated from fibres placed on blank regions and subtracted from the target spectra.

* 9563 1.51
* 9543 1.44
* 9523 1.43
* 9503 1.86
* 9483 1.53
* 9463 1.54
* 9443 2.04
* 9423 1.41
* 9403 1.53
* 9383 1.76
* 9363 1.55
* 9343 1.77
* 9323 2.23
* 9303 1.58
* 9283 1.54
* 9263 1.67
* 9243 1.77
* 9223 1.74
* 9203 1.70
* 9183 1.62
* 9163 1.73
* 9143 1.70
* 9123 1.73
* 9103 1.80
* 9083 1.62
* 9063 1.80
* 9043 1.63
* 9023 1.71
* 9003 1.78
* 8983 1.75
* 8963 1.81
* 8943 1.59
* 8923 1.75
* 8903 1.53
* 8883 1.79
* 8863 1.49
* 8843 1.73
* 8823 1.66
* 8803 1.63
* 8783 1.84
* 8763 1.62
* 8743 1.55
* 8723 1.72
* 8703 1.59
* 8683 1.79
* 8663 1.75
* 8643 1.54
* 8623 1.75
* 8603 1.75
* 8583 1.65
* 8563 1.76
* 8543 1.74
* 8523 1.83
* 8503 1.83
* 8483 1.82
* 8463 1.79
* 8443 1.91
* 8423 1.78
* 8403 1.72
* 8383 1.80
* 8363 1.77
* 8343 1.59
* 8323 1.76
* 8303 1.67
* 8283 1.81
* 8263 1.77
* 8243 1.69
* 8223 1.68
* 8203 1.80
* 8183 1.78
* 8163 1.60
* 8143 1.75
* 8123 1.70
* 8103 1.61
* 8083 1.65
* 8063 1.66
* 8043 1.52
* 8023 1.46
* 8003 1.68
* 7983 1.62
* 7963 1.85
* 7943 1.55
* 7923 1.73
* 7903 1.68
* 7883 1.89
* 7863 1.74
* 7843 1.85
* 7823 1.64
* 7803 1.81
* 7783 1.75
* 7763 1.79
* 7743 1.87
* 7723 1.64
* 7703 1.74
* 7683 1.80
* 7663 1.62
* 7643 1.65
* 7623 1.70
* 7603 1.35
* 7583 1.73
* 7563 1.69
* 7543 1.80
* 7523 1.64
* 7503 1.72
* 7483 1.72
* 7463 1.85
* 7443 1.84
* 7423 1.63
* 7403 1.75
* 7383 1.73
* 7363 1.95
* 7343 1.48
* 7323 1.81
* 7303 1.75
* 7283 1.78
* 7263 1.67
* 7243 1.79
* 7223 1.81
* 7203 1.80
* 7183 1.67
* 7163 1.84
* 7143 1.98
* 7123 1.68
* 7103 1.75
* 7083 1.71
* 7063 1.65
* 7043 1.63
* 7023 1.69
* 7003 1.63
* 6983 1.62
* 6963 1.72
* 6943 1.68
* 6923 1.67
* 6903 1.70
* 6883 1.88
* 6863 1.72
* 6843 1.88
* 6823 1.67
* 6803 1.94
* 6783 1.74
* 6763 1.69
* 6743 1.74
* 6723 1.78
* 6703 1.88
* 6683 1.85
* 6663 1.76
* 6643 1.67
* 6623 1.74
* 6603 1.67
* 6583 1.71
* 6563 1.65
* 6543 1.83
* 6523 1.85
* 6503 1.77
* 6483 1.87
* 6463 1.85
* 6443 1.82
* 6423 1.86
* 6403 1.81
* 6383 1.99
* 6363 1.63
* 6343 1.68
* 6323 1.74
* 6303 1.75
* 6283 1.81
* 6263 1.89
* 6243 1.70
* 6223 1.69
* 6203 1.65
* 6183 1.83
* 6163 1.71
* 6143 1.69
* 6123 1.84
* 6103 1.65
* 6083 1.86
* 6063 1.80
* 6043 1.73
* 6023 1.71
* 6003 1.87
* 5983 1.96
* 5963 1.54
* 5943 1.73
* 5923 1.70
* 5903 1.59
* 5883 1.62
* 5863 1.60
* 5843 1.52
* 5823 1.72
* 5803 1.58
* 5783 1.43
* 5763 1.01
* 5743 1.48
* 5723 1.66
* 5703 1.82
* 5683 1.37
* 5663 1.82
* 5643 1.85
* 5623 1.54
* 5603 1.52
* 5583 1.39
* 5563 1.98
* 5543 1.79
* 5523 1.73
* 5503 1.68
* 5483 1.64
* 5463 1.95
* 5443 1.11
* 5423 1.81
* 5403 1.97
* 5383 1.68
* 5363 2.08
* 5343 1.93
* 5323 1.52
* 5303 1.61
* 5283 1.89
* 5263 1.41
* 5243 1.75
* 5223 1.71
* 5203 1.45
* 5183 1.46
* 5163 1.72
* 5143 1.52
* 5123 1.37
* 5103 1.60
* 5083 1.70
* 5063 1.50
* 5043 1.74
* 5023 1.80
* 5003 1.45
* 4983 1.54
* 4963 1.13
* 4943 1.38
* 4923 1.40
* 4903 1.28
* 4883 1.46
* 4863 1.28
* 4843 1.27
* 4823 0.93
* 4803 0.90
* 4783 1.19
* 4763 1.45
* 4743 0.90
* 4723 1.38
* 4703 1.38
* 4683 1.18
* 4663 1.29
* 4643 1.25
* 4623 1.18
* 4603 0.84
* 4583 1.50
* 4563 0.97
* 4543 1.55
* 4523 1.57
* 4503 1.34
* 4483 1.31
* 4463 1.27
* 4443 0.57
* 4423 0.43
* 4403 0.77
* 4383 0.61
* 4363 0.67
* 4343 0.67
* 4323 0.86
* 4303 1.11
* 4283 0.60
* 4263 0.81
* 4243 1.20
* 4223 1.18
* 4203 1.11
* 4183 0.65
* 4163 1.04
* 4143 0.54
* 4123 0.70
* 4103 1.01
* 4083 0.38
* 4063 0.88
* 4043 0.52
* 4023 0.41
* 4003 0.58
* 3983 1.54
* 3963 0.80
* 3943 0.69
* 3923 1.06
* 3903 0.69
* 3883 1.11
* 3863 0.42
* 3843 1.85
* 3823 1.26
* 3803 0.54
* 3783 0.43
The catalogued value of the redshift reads 0.119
